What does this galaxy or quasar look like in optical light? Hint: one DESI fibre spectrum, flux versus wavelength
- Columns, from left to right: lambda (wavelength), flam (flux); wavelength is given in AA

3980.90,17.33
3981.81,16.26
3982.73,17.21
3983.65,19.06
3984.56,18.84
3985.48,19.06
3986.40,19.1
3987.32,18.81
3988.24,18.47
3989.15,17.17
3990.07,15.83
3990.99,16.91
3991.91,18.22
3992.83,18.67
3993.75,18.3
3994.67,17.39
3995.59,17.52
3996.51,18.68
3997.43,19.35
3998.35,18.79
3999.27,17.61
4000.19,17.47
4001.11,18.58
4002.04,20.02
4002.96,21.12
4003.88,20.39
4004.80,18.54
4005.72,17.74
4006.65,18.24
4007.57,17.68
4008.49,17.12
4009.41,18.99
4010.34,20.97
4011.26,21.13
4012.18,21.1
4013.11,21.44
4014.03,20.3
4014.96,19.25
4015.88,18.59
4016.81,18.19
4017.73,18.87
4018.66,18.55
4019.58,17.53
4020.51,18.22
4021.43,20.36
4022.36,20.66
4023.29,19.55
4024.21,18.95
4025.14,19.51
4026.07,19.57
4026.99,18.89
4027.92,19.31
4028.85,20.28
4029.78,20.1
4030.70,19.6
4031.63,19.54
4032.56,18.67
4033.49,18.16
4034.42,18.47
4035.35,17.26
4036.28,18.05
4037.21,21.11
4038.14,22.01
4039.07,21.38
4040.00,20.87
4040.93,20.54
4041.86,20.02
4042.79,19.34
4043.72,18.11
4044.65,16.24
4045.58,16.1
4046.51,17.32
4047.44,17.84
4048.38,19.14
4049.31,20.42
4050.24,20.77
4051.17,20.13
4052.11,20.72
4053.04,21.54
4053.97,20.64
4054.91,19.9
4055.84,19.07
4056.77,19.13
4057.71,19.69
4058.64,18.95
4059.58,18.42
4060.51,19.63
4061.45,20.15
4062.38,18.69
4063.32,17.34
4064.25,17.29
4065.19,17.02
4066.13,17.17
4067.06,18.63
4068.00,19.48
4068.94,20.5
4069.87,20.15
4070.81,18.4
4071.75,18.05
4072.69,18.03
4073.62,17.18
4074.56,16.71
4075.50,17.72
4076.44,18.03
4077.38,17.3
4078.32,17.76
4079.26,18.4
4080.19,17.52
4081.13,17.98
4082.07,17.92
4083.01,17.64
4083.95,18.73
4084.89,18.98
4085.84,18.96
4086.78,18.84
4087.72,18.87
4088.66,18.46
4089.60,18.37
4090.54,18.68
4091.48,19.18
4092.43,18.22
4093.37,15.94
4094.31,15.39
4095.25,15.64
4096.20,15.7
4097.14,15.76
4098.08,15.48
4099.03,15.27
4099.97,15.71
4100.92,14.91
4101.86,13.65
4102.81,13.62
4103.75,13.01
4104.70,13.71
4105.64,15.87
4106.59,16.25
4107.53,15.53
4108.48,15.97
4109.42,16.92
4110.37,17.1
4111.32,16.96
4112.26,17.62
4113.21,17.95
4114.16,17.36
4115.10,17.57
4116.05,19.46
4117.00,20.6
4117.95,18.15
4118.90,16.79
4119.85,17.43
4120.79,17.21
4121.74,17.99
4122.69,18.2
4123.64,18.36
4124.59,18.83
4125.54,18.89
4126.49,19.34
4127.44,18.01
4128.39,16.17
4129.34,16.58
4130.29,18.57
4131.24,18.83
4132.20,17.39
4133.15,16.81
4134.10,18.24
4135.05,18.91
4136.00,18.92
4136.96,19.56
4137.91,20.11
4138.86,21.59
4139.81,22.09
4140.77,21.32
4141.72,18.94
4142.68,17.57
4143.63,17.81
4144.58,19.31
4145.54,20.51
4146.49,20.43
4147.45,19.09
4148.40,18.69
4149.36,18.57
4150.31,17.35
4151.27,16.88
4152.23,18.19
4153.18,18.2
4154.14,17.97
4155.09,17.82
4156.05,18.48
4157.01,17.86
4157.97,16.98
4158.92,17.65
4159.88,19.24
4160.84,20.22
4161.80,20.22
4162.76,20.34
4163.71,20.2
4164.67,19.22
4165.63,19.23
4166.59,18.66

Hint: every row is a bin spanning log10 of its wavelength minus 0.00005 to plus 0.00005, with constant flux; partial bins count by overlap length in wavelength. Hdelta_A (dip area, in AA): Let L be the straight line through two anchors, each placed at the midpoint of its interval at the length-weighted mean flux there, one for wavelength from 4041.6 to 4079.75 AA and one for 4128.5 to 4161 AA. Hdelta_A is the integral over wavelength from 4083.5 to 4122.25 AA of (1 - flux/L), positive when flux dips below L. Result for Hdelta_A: 3.7 AA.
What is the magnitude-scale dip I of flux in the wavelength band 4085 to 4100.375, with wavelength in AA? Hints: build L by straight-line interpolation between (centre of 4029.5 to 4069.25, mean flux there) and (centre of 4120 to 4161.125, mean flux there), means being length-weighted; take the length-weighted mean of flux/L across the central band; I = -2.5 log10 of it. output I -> 0.10 mag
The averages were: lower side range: 19.2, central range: 17.2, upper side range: 18.6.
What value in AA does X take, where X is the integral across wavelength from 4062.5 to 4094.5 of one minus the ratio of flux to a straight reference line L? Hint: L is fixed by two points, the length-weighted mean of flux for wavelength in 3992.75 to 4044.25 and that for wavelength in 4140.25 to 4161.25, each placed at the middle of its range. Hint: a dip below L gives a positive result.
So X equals 1.4 AA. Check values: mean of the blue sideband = 19.2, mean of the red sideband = 18.6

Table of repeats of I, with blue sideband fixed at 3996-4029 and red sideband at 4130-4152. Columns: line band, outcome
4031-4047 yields 0.008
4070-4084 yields 0.073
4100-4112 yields 0.235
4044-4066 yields 0.012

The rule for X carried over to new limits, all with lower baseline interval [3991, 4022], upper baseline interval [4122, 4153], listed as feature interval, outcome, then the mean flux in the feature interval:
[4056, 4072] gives 0.1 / 18.8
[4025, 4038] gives -0.2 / 19.2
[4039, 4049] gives 0.1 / 18.7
